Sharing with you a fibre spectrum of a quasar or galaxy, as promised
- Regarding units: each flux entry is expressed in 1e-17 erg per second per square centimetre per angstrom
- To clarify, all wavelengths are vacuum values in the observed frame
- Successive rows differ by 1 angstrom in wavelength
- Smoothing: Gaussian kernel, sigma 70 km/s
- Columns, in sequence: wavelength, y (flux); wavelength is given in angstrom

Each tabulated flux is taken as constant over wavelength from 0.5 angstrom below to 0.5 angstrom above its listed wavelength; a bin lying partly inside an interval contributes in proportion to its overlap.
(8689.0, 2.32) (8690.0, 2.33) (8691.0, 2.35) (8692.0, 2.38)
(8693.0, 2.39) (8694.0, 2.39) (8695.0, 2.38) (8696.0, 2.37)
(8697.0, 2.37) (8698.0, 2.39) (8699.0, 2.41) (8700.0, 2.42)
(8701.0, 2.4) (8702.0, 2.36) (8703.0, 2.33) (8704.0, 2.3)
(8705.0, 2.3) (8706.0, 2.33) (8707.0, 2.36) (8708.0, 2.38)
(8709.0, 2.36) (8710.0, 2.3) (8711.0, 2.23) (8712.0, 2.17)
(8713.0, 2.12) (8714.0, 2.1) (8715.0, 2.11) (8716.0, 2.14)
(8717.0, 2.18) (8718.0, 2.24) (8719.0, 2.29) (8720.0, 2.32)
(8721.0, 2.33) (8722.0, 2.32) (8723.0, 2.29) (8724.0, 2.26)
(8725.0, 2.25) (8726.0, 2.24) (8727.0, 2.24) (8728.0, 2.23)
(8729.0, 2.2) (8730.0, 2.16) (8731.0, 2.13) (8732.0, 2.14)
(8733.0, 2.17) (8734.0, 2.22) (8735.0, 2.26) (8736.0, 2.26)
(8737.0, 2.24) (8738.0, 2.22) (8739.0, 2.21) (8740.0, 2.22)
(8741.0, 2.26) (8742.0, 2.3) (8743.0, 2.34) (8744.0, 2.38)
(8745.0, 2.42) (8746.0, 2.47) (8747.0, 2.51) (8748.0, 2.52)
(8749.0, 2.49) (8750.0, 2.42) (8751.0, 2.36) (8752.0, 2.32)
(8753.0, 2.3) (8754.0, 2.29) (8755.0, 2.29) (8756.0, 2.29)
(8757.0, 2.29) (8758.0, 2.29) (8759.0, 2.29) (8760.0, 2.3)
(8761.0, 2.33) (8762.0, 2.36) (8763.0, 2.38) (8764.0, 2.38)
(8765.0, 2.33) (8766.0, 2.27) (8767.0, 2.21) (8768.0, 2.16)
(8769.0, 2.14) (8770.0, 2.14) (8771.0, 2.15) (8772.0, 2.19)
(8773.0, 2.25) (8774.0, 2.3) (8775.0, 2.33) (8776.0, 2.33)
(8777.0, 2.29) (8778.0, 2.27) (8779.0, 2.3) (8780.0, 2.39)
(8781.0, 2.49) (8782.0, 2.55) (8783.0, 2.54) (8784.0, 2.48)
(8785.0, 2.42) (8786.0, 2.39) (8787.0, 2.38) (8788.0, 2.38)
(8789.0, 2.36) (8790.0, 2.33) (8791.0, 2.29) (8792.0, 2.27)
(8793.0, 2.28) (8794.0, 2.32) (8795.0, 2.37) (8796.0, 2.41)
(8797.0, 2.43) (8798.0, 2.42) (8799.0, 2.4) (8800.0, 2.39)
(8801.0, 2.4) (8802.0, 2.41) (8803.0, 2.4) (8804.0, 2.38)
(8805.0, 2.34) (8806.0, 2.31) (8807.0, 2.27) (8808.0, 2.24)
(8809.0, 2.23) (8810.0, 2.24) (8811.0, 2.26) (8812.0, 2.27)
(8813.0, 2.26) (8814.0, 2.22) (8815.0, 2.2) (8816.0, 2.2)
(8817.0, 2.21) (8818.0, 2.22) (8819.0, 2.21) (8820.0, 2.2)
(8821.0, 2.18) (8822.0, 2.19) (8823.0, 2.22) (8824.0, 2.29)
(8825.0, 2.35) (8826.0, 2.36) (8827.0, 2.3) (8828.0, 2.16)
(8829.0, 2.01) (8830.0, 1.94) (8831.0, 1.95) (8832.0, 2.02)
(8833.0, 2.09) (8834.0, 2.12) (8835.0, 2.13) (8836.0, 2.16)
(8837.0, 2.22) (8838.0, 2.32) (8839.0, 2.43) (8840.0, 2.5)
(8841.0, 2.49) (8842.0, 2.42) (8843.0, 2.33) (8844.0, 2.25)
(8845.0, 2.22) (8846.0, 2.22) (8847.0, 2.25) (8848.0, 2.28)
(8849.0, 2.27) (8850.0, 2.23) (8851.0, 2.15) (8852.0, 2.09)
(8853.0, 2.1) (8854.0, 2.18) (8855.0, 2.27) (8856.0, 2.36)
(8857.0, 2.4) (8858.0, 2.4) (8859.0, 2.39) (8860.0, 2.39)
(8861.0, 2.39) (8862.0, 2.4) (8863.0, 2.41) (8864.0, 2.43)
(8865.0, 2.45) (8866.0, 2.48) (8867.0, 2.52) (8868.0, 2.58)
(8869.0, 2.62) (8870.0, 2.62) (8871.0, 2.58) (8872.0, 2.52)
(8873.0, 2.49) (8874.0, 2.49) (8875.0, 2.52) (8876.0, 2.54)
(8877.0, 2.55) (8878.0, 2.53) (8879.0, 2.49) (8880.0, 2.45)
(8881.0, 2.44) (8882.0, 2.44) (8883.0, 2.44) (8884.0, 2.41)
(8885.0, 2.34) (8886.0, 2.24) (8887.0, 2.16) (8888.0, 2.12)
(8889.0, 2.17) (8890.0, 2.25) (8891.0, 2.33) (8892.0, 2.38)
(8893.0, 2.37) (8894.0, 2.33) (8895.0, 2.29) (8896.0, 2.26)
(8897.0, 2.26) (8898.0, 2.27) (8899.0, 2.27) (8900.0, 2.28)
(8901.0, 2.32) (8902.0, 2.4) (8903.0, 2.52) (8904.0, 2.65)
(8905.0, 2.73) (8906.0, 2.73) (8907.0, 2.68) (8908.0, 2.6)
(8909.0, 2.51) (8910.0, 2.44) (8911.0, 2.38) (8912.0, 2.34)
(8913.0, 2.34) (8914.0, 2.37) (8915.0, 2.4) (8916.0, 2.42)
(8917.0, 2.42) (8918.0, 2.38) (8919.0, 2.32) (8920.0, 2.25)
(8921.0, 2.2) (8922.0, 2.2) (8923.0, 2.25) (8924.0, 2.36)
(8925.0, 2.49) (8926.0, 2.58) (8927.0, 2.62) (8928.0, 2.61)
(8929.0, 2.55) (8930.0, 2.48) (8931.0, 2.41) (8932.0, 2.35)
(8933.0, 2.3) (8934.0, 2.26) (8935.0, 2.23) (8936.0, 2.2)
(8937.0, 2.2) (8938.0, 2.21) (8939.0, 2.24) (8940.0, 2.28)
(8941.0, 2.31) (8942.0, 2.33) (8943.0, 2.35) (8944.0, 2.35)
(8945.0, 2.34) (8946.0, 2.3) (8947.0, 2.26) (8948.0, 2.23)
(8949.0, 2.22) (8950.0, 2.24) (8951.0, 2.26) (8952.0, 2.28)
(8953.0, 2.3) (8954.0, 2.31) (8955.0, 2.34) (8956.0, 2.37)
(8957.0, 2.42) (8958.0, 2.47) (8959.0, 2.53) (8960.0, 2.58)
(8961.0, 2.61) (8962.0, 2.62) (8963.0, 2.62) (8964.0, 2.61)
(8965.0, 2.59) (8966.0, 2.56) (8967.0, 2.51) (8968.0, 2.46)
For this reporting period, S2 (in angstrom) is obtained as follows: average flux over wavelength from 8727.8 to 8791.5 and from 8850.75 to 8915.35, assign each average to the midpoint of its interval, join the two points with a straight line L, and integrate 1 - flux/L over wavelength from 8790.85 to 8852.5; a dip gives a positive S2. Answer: 2.5 angstrom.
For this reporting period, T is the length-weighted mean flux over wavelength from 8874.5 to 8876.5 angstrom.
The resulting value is 2.53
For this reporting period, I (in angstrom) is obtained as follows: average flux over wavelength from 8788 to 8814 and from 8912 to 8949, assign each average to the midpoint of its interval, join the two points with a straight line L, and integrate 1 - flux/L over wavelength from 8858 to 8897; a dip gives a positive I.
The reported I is -1.3 angstrom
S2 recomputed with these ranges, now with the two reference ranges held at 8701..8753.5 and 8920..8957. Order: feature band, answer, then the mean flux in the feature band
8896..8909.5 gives -0.87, 2.47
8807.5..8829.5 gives 0.70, 2.23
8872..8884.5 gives -0.91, 2.48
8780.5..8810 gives -0.98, 2.37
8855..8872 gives -1.09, 2.46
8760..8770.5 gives 0.09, 2.27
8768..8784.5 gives -0.17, 2.32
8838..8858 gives 0.16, 2.29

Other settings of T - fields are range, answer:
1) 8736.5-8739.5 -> 2.22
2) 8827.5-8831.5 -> 2.01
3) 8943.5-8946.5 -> 2.33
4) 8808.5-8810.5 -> 2.24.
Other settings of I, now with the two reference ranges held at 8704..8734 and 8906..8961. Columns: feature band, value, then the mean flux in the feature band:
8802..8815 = 0.04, 2.29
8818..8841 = 1.01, 2.2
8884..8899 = 0.45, 2.27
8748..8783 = -0.73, 2.31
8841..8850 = 0.10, 2.29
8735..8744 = -0.05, 2.26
